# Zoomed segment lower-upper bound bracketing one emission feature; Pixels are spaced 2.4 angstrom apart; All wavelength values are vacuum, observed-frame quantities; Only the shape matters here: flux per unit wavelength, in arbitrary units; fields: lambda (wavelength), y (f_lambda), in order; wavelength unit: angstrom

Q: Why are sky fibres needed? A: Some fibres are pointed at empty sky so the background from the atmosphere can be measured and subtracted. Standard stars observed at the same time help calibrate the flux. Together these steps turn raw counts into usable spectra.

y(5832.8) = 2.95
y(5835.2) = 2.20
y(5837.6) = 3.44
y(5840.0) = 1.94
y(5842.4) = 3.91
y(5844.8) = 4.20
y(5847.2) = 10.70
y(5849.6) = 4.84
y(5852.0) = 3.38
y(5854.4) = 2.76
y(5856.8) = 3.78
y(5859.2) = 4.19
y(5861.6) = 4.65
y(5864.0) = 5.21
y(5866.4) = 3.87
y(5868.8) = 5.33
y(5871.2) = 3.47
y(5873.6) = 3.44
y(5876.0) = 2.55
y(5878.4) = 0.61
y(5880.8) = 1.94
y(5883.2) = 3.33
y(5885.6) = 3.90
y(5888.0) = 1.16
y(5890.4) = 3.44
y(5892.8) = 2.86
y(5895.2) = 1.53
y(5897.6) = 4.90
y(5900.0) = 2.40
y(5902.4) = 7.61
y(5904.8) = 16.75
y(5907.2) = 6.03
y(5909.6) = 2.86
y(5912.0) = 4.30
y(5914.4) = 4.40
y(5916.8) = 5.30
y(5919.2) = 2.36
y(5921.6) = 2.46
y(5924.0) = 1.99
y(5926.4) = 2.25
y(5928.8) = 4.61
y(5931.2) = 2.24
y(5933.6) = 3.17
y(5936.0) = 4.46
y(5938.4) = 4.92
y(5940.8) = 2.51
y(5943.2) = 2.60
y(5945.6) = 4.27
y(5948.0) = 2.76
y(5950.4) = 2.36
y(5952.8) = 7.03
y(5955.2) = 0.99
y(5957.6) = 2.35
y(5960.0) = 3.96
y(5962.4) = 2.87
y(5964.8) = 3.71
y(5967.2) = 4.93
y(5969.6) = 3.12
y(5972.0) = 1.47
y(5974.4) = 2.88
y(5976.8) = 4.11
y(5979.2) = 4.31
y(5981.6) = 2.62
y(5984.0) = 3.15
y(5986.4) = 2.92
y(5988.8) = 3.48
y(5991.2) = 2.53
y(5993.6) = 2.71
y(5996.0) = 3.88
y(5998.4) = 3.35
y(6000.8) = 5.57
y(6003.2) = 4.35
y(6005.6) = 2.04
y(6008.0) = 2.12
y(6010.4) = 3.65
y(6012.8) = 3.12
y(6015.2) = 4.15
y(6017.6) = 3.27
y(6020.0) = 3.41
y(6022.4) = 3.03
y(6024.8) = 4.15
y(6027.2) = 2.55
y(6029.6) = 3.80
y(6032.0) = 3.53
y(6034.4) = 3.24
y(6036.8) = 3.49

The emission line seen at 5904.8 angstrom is [O III]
